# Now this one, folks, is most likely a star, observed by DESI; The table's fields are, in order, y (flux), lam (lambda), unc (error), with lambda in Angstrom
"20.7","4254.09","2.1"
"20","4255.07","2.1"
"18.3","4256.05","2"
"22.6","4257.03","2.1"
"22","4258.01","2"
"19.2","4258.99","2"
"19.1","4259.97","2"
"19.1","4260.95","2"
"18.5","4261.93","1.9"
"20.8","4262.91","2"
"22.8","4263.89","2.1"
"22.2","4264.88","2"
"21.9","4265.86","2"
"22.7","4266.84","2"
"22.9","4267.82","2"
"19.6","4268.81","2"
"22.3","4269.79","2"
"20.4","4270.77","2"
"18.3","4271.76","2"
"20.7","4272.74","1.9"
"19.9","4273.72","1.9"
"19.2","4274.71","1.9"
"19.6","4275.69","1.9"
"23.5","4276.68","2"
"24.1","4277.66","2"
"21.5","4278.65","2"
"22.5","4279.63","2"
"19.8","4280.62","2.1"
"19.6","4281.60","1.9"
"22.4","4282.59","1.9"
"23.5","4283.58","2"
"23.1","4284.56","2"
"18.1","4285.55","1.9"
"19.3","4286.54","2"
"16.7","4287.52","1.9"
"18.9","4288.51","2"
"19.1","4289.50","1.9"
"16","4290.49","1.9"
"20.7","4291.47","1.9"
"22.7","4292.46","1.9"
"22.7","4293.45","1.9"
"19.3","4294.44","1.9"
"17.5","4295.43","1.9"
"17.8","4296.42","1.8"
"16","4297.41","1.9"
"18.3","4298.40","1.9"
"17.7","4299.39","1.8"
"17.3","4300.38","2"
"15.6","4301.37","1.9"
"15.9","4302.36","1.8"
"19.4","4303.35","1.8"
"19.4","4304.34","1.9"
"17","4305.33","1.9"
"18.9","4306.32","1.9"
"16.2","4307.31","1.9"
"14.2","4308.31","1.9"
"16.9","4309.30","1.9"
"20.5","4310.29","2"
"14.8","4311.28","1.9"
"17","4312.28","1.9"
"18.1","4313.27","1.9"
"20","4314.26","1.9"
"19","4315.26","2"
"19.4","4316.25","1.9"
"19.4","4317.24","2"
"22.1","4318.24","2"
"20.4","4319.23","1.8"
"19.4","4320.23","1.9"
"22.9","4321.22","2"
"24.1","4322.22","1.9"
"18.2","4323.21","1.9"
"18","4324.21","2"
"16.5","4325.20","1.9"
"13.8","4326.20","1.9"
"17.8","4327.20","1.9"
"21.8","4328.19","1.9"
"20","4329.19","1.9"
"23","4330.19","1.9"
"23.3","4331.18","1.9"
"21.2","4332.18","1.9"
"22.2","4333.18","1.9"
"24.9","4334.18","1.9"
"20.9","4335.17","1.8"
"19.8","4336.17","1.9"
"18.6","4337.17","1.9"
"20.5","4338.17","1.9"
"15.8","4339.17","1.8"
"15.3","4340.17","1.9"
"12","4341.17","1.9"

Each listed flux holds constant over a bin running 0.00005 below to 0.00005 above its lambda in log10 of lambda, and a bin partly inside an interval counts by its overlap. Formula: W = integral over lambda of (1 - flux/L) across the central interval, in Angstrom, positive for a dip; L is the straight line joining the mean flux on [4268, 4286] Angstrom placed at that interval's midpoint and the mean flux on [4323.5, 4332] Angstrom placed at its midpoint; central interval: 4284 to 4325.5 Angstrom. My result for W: 2.9 Angstrom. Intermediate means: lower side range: 21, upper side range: 19.3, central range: 18.7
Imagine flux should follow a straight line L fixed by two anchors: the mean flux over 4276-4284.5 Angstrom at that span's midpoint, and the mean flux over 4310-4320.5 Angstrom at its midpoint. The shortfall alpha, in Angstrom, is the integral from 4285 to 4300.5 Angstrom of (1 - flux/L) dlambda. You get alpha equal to 1.7 Angstrom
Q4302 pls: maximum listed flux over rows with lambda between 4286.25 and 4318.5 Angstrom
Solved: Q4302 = 22.7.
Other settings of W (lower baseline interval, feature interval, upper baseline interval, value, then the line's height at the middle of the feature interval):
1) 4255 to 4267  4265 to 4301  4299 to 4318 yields -1.49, 19.3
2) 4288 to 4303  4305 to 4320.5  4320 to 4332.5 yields 0.78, 19.3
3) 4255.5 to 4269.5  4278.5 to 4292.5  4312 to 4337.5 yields 0.29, 20.6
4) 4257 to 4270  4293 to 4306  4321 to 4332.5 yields 1.55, 20.4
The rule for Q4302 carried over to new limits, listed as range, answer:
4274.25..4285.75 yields 24.1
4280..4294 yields 23.5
